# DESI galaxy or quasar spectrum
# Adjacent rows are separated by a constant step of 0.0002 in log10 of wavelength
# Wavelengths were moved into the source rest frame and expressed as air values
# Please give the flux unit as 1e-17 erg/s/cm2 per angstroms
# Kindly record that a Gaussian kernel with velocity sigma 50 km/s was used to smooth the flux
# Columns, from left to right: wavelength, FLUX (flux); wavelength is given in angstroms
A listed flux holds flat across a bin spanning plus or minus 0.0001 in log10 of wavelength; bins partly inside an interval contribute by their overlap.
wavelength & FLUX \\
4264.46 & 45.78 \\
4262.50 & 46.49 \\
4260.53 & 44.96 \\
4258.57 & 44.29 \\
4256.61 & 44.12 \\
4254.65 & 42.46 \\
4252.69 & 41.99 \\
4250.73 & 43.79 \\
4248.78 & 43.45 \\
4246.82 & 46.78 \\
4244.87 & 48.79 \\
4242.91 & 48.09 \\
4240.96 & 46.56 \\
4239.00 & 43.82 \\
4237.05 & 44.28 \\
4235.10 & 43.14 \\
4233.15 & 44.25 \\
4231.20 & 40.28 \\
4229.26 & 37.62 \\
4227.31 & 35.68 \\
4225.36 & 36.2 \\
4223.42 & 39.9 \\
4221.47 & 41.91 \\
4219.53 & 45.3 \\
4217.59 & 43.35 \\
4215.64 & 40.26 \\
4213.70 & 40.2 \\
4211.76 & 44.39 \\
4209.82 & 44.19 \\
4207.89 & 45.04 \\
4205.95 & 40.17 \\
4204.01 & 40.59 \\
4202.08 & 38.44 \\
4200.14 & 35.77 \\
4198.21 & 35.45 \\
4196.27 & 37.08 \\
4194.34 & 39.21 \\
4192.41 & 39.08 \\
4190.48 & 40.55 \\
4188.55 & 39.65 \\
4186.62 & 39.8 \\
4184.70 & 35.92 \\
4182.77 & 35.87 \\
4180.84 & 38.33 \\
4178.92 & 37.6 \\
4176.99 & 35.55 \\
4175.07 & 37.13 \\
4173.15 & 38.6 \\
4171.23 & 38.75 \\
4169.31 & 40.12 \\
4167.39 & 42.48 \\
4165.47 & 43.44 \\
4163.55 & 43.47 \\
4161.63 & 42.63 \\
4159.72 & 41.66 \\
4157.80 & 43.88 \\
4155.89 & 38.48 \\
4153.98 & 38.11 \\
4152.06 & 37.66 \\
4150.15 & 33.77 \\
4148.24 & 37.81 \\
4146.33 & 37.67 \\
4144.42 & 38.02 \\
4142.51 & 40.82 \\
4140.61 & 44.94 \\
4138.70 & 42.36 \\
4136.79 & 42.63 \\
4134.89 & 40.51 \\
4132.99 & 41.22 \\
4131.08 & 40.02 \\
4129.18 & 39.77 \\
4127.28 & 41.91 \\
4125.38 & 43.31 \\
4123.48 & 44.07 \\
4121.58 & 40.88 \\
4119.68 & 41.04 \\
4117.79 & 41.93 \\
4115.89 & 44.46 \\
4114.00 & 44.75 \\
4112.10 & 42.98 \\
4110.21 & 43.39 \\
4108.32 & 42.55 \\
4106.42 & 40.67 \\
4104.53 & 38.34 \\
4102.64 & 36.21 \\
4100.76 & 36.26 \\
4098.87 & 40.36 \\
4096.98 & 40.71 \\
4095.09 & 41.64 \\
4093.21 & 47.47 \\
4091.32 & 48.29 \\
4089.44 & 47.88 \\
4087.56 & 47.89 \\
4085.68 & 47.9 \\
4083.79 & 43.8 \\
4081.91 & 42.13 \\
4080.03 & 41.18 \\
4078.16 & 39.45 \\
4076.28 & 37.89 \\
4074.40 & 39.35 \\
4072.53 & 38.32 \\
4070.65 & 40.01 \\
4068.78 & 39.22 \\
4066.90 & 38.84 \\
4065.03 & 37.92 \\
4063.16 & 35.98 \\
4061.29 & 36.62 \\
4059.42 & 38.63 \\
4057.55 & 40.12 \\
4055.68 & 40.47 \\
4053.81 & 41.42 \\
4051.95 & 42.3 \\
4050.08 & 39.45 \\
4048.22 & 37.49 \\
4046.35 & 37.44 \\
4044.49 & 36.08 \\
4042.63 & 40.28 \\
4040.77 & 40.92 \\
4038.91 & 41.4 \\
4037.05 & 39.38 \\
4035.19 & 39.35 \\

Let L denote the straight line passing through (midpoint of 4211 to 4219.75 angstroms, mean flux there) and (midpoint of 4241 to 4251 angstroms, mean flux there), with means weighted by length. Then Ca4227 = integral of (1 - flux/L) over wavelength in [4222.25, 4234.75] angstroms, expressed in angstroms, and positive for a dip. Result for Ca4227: 1.4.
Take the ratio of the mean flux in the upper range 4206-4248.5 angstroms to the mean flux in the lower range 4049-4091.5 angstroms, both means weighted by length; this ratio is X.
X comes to 1.05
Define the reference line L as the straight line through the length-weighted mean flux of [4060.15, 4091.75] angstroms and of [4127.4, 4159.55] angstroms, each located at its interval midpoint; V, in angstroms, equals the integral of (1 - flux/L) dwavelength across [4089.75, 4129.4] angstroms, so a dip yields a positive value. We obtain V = -1.5 angstroms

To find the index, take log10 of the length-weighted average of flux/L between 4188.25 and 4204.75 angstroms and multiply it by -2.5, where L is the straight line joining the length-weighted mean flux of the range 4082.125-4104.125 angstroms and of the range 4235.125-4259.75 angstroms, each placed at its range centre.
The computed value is 0.16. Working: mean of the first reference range 43.3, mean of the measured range 38.3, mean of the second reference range 44.8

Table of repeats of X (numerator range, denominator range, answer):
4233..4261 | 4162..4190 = 1.14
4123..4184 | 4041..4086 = 1.01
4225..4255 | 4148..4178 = 1.09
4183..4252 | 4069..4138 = 0.99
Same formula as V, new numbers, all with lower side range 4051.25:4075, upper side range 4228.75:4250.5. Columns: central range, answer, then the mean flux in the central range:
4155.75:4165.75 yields -0.1 angstroms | 42.5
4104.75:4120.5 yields -0.7 angstroms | 42.5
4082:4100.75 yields -2.1 angstroms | 44.5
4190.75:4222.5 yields 2.0 angstroms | 40.6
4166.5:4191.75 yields 2.4 angstroms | 38.5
